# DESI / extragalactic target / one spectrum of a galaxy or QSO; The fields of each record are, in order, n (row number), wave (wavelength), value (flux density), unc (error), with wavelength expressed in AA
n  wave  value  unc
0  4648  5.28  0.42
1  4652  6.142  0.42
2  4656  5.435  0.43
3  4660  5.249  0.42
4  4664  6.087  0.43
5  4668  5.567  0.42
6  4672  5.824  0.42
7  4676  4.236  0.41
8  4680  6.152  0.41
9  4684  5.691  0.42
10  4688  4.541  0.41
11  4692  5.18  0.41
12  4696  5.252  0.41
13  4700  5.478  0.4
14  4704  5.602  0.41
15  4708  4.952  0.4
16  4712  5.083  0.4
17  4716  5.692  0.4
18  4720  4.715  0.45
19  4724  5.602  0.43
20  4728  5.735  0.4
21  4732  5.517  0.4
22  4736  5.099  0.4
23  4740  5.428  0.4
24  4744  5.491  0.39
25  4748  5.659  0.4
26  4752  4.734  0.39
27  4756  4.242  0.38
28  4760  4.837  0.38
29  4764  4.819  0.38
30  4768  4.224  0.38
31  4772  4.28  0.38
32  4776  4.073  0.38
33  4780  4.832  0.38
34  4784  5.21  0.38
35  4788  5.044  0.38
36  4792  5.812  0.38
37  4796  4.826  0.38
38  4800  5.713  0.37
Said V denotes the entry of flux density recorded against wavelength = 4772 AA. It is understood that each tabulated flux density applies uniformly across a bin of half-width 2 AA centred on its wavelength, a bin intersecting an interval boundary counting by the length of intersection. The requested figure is 4.28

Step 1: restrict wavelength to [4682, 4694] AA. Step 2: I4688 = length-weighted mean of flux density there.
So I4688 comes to 5.14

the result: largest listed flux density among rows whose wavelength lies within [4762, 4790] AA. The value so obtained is 5.21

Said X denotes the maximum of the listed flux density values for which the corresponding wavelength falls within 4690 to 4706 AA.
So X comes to 5.602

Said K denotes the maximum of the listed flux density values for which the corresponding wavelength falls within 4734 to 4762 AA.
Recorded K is 5.659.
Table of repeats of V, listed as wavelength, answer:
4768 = 4.224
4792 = 5.812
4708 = 4.952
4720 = 4.715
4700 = 5.478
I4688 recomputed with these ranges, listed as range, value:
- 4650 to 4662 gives 5.61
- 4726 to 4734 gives 5.63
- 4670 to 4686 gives 5.48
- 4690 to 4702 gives 5.3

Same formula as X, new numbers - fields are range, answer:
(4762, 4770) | 4.819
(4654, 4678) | 6.087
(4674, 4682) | 6.152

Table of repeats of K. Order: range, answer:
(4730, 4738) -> 5.517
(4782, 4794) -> 5.812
